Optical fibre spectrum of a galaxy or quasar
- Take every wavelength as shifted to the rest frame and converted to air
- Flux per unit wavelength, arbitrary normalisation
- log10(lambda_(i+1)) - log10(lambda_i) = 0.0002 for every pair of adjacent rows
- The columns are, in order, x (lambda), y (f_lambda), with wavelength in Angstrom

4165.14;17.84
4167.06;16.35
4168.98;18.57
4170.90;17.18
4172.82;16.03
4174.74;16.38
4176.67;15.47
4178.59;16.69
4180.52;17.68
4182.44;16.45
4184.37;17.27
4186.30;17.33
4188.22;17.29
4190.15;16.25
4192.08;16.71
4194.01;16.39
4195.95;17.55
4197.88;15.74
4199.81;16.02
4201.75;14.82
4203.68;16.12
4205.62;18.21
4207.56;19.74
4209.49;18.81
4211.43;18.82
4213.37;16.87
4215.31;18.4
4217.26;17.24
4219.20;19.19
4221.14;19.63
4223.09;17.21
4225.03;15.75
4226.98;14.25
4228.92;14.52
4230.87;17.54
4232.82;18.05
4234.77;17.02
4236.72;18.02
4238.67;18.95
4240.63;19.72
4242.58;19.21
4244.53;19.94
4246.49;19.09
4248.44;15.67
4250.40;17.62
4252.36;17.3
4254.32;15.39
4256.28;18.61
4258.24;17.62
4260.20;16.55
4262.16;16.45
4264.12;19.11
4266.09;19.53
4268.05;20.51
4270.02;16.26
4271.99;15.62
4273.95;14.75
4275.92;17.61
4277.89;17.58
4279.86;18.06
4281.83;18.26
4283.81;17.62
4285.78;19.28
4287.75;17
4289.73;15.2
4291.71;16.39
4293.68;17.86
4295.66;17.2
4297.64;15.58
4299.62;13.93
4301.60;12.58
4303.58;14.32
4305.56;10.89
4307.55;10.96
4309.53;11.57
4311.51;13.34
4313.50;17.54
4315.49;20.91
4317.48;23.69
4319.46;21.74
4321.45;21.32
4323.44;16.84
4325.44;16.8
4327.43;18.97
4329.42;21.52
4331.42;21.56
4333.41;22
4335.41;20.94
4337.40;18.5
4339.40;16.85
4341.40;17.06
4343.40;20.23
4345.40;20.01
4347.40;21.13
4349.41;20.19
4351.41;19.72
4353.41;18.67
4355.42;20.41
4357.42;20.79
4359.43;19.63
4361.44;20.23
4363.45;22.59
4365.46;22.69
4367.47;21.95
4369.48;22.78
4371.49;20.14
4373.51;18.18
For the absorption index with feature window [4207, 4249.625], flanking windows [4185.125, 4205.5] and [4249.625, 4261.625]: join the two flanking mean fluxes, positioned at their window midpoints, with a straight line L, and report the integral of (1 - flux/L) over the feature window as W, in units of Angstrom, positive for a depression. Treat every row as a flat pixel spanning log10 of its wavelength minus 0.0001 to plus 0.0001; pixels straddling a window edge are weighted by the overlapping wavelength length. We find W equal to -2.6 Angstrom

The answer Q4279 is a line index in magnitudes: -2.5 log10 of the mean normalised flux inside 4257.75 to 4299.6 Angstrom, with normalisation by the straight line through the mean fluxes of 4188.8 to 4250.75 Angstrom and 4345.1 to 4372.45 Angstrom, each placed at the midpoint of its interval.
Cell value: 0.10 mag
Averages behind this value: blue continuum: 17.5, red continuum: 20.8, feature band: 17.3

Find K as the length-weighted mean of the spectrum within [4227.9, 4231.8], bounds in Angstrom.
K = 16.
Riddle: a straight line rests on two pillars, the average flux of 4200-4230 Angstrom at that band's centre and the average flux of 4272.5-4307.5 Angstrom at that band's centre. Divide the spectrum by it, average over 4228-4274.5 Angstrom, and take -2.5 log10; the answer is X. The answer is -0.06 mag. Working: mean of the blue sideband 17.3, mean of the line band 17.7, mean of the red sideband 16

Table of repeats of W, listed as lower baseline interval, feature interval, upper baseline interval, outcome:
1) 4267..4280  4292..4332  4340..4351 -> 3.5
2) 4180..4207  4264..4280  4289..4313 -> -2.9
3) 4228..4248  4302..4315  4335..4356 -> 3.8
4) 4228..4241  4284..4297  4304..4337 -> 0.6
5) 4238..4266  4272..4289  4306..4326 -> 0.3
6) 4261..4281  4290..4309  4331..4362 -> 4.1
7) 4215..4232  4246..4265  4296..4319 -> -1.1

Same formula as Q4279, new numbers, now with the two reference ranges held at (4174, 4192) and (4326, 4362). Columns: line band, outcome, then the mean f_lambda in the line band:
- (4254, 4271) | 0.03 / 17.9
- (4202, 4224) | -0.05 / 18.1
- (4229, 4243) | -0.02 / 18.1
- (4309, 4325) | 0.05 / 18.5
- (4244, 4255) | 0.04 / 17.5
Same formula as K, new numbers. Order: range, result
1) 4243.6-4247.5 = 19.5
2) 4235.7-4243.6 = 19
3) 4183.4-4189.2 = 17.3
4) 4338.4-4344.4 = 18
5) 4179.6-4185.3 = 17.1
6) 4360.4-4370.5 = 22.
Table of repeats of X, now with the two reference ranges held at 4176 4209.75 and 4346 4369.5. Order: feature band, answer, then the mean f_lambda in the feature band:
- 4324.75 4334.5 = -0.01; 20.3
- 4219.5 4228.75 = 0.06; 16.7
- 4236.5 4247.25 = -0.07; 19.2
